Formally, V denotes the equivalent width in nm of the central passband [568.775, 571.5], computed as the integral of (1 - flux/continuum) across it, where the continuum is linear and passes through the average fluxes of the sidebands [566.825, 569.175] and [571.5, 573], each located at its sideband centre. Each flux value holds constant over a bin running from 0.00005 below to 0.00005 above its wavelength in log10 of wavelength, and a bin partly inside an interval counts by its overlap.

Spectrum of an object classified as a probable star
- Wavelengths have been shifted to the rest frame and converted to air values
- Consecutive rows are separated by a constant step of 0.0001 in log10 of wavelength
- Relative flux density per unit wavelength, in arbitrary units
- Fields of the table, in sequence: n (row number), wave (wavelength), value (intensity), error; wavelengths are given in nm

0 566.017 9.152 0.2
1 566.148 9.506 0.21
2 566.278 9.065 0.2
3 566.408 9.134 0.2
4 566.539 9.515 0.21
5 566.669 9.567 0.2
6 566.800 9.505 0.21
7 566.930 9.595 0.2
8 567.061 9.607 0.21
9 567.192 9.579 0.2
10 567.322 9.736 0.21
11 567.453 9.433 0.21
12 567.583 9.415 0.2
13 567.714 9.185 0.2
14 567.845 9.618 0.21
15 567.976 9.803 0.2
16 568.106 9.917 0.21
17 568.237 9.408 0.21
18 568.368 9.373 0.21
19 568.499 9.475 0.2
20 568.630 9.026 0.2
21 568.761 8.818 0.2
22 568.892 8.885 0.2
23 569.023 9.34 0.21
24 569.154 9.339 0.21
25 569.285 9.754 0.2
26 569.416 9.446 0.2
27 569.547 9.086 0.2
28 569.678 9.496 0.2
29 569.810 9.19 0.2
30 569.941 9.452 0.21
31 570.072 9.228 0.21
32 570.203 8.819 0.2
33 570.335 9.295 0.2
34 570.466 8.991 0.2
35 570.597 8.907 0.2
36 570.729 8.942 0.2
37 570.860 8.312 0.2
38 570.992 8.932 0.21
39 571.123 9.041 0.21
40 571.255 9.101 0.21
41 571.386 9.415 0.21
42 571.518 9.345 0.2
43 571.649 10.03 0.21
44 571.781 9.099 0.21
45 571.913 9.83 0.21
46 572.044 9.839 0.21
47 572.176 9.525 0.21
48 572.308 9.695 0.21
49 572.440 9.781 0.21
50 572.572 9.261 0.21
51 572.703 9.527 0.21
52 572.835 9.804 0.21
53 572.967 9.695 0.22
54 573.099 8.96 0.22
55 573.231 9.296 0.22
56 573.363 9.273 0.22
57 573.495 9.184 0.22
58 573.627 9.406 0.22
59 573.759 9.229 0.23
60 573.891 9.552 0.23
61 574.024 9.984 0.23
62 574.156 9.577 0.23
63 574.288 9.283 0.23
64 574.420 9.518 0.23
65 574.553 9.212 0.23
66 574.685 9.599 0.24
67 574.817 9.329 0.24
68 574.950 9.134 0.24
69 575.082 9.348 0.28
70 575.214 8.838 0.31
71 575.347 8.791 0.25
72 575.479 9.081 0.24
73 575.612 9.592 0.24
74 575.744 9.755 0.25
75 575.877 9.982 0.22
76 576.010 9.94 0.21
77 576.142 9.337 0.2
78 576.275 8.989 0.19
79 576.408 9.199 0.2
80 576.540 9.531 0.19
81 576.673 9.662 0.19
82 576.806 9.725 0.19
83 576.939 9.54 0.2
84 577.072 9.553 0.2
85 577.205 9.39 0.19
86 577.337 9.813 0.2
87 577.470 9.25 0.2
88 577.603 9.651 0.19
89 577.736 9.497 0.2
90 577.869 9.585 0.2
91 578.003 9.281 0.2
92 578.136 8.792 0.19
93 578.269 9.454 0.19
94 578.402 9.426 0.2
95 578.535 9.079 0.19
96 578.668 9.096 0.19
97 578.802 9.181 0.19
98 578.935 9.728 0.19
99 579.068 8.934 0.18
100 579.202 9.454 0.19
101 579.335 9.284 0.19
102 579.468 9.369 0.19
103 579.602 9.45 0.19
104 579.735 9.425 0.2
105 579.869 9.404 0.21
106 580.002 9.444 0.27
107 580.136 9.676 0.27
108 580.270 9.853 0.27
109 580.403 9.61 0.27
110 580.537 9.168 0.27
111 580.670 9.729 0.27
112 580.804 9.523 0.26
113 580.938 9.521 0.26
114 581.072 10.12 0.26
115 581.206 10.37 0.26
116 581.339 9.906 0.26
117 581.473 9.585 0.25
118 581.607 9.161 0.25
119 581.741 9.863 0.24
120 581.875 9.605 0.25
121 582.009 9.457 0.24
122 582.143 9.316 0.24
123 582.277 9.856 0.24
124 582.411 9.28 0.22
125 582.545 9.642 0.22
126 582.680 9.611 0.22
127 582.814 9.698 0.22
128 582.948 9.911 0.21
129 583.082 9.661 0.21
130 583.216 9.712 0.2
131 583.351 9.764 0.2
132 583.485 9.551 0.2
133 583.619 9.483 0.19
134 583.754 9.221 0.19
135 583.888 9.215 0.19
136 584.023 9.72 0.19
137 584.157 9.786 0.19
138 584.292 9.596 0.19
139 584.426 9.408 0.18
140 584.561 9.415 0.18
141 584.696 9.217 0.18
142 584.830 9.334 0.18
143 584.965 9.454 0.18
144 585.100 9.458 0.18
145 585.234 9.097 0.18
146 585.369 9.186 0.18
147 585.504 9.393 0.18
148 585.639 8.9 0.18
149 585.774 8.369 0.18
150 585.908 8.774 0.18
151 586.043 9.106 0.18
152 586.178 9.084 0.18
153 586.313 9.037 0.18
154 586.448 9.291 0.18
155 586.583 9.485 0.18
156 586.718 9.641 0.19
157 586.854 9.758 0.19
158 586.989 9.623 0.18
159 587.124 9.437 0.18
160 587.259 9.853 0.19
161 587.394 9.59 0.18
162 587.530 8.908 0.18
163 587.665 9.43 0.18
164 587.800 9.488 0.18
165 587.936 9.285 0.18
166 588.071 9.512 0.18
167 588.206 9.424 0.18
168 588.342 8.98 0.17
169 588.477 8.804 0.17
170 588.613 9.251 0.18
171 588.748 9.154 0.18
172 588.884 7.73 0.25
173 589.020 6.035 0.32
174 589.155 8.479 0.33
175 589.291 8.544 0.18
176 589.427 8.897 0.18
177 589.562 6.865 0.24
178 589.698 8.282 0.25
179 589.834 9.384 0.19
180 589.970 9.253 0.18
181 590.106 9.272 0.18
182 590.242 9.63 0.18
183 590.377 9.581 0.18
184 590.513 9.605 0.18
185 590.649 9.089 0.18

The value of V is 0.11 nm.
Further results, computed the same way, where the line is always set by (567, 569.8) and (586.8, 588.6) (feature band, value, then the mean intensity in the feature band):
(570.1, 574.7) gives 0.028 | 9.35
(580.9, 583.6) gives -0.082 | 9.68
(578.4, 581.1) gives -0.013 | 9.44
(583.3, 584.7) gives -0.016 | 9.5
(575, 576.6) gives 0.007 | 9.37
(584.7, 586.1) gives 0.041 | 9.12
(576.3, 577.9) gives -0.020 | 9.52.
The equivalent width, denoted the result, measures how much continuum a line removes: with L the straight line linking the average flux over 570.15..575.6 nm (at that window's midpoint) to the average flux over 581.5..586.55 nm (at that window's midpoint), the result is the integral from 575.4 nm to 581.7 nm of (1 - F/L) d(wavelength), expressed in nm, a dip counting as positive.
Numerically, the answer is -0.09 nm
